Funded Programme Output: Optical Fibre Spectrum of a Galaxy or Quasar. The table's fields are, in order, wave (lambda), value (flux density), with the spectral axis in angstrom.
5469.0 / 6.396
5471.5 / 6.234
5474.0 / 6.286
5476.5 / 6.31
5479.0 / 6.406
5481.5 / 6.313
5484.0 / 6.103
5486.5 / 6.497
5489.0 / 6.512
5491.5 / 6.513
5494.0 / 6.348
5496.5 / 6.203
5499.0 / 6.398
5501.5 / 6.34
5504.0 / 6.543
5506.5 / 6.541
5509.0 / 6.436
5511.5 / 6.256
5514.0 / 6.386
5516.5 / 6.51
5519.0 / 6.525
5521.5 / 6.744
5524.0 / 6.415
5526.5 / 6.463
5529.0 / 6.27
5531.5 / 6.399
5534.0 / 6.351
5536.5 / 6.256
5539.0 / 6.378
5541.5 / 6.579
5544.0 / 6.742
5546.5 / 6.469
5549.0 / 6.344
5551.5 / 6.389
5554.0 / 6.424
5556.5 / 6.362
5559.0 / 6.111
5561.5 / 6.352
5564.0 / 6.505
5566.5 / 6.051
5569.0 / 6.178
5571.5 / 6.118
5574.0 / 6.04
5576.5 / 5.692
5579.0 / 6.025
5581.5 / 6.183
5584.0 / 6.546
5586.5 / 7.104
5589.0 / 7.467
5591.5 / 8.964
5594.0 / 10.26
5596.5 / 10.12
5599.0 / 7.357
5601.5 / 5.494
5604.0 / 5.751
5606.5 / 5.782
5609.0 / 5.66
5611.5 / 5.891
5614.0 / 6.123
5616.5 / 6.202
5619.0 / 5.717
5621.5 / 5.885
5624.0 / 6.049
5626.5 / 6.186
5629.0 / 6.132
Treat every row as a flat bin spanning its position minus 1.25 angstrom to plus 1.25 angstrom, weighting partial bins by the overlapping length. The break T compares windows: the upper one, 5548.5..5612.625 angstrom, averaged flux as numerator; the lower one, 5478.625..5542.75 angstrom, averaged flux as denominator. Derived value 1.04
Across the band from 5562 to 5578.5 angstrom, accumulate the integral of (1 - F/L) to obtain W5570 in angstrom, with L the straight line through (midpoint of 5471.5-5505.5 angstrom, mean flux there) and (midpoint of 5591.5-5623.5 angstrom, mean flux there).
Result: 1.32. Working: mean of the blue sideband 6.36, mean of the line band 6.11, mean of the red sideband 6.76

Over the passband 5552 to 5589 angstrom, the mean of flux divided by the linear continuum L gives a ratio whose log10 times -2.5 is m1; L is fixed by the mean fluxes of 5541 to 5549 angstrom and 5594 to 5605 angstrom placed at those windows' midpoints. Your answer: 0.12 mag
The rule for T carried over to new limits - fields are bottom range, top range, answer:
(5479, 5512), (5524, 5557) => 1.00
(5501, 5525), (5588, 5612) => 1.13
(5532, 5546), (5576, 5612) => 1.08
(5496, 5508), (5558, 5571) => 0.97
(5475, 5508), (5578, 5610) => 1.12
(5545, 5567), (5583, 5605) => 1.21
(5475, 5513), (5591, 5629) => 1.05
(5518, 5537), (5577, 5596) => 1.17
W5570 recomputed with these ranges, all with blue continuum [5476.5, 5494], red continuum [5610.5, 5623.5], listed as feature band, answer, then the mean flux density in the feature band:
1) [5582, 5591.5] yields -1.8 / 7.22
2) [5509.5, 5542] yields -0.9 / 6.42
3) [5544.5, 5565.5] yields -0.7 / 6.38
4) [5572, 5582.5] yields 0.2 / 5.99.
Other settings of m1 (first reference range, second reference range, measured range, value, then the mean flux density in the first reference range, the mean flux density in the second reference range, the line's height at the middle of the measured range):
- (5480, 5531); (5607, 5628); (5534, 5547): -0.034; 6.42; 5.96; 6.27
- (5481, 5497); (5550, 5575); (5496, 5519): -0.013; 6.36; 6.26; 6.34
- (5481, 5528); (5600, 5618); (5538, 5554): -0.048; 6.42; 5.86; 6.2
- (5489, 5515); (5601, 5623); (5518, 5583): -0.028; 6.4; 5.85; 6.16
